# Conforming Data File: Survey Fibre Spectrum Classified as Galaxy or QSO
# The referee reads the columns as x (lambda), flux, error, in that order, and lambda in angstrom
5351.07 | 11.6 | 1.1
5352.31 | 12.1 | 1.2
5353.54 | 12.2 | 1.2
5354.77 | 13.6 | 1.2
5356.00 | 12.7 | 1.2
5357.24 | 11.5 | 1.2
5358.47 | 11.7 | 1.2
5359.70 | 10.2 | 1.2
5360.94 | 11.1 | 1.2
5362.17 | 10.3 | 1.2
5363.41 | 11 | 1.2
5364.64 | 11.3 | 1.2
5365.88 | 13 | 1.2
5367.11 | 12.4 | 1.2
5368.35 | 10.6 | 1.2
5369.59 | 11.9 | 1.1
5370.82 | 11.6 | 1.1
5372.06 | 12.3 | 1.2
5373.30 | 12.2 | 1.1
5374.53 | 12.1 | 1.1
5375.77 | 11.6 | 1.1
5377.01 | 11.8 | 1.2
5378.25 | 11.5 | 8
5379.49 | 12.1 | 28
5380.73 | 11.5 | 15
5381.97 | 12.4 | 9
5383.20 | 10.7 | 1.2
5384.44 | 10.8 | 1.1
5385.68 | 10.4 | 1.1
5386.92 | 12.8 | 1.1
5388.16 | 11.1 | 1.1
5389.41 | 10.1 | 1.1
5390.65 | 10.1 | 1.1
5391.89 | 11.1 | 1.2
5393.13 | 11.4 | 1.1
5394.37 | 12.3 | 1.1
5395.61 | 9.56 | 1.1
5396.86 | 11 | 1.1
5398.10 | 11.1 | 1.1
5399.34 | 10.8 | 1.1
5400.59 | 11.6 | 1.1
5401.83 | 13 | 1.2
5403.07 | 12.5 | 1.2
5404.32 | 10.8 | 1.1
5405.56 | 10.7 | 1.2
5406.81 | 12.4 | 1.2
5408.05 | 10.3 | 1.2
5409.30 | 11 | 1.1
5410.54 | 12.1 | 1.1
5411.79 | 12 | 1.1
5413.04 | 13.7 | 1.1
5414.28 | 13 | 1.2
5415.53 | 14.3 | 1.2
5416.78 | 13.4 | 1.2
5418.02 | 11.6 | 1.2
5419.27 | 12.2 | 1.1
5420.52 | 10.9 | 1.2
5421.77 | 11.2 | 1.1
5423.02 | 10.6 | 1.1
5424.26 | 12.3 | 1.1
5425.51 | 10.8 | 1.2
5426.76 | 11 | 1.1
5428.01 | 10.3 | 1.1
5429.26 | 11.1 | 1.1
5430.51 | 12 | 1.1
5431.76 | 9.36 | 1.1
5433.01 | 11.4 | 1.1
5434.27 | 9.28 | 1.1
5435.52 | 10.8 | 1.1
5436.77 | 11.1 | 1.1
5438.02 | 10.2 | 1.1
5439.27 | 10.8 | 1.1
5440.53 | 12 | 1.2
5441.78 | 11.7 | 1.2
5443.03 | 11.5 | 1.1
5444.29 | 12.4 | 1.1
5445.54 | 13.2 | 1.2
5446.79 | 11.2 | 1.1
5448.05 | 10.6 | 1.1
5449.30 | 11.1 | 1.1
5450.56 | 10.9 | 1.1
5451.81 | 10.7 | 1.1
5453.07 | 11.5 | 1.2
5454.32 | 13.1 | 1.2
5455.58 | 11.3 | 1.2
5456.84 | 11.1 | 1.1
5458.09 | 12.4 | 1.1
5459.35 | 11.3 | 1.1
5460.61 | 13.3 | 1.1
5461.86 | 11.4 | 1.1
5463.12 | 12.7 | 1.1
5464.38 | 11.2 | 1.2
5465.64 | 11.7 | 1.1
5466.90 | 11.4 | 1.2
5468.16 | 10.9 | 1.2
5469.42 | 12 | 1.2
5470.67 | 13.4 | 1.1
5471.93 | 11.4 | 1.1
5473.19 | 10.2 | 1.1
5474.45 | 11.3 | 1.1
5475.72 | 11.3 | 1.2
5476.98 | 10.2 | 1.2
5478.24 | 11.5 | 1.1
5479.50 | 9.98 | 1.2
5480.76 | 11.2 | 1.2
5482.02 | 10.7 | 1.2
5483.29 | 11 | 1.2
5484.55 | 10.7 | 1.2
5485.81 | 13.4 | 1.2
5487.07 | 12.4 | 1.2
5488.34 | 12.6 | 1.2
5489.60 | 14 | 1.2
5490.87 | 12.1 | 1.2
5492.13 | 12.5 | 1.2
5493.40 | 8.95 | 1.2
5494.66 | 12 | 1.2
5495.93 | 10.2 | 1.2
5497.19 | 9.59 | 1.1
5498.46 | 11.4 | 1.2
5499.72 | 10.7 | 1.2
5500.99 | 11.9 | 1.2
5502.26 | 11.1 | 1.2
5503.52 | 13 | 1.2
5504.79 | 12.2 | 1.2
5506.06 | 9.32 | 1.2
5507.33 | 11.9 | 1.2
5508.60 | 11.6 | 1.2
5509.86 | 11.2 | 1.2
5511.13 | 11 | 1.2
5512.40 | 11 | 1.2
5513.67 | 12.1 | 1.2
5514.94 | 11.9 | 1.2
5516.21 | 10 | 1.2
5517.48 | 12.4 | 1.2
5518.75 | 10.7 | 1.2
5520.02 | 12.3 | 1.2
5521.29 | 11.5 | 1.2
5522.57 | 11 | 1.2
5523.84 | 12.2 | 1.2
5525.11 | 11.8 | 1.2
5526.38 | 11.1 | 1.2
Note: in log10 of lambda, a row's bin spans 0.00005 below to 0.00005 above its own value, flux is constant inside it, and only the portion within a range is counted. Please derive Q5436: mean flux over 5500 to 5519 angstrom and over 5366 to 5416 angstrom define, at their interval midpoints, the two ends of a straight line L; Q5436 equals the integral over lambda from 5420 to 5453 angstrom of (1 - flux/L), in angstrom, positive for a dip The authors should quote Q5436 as 1.3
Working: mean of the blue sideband 11.6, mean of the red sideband 11.4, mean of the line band 11.1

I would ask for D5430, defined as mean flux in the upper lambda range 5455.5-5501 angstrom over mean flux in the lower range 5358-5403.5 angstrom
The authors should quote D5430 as 1.0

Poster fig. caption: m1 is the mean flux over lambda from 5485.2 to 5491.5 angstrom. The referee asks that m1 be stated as 12.9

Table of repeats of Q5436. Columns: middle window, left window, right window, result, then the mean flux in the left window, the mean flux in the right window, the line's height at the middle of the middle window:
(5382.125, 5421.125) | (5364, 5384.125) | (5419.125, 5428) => -0.5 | 11.8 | 11.2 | 11.4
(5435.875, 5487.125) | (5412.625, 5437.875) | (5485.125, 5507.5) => 0.3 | 11.5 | 11.6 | 11.5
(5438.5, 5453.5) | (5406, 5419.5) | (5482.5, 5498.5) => 0.7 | 12.3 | 11.6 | 12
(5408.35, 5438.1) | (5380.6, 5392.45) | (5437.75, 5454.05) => -0.5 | 11.1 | 11.4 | 11.3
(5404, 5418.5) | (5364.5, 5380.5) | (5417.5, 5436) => -1.2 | 11.9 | 11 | 11.2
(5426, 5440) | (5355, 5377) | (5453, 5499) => 1.1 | 11.7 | 11.5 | 11.6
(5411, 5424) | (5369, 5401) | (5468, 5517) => -1.0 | 11.4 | 11.4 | 11.4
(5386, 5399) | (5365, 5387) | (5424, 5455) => 0.6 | 11.7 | 11.2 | 11.6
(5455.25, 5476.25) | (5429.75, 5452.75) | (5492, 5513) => -1.0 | 11.1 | 11.1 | 11.1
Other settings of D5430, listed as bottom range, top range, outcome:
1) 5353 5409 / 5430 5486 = 0.99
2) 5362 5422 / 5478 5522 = 0.98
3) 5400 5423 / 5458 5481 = 0.96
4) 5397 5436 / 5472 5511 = 0.98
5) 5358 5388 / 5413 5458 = 0.99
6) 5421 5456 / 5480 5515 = 1.03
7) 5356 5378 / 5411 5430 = 1.03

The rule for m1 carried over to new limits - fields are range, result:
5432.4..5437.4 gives 10.6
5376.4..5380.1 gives 11.8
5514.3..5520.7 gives 11.5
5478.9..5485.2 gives 10.7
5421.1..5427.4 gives 11.2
